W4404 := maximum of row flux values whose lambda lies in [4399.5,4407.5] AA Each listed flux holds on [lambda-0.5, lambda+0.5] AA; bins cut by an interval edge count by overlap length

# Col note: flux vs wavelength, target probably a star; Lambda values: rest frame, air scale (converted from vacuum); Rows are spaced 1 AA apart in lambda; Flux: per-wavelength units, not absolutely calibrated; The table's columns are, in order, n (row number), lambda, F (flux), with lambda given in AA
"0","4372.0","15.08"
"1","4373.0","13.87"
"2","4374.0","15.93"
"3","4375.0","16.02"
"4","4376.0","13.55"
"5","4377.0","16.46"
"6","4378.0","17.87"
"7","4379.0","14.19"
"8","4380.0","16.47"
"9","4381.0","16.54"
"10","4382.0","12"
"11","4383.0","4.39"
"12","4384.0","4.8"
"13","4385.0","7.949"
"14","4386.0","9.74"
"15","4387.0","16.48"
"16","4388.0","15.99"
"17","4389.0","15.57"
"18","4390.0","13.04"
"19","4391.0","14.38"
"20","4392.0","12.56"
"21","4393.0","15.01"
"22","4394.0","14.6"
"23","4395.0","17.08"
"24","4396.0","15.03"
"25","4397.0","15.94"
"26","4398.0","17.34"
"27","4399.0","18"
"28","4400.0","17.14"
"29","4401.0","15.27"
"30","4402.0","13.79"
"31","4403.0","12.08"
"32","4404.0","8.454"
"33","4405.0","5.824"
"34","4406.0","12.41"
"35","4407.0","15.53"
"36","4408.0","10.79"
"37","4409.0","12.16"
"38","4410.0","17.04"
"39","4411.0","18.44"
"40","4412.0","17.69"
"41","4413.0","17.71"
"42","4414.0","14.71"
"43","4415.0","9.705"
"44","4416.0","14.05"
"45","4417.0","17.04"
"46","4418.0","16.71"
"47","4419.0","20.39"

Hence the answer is 17.14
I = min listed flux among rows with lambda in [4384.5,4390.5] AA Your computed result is 7.949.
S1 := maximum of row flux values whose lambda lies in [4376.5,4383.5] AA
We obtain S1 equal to 17.87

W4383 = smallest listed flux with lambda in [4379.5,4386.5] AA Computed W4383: 4.39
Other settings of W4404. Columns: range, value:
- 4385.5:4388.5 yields 16.48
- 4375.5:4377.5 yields 16.46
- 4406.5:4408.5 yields 15.53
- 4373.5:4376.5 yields 16.02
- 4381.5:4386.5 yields 12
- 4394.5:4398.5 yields 17.34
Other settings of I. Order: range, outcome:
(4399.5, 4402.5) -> 13.79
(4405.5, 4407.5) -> 12.41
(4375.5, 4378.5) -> 13.55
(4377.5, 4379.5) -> 14.19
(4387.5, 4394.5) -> 12.56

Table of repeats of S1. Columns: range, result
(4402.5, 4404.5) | 12.08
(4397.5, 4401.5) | 18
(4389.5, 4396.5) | 17.08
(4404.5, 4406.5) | 12.41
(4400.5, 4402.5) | 15.27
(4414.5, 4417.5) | 17.04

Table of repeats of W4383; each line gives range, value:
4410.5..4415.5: 9.705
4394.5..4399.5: 15.03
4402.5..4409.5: 5.824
